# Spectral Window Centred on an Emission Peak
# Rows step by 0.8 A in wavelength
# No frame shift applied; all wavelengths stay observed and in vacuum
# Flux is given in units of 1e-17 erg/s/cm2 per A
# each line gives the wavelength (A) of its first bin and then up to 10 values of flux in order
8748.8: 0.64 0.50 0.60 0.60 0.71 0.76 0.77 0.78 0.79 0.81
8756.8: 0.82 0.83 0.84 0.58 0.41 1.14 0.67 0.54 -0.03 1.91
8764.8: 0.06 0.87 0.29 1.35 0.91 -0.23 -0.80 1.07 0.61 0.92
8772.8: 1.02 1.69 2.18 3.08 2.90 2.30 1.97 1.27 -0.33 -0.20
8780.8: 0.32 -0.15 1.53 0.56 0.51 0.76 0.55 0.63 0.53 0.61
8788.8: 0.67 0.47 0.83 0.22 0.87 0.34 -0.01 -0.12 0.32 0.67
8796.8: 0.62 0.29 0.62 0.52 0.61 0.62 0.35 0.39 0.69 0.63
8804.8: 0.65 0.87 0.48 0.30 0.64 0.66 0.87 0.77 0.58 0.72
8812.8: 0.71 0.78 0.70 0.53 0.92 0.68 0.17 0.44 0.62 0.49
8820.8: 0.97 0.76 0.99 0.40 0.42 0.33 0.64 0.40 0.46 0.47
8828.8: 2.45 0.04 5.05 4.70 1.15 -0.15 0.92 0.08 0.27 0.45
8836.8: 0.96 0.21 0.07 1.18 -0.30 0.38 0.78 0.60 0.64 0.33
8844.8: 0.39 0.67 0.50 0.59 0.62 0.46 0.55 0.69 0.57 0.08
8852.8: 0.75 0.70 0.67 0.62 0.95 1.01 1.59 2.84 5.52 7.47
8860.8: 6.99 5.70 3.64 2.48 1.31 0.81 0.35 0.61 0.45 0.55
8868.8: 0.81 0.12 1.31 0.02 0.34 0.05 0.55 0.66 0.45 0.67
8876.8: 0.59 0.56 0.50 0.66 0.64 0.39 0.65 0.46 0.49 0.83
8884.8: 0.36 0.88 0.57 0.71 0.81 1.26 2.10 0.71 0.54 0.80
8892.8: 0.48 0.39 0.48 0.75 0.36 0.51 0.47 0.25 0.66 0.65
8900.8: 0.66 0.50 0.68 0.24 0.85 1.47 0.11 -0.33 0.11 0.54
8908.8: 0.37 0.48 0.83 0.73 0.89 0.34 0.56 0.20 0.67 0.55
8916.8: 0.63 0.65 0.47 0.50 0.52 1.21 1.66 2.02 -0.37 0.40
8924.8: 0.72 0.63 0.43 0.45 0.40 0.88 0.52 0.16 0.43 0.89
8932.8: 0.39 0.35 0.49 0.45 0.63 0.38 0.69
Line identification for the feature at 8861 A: [O III] 5007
